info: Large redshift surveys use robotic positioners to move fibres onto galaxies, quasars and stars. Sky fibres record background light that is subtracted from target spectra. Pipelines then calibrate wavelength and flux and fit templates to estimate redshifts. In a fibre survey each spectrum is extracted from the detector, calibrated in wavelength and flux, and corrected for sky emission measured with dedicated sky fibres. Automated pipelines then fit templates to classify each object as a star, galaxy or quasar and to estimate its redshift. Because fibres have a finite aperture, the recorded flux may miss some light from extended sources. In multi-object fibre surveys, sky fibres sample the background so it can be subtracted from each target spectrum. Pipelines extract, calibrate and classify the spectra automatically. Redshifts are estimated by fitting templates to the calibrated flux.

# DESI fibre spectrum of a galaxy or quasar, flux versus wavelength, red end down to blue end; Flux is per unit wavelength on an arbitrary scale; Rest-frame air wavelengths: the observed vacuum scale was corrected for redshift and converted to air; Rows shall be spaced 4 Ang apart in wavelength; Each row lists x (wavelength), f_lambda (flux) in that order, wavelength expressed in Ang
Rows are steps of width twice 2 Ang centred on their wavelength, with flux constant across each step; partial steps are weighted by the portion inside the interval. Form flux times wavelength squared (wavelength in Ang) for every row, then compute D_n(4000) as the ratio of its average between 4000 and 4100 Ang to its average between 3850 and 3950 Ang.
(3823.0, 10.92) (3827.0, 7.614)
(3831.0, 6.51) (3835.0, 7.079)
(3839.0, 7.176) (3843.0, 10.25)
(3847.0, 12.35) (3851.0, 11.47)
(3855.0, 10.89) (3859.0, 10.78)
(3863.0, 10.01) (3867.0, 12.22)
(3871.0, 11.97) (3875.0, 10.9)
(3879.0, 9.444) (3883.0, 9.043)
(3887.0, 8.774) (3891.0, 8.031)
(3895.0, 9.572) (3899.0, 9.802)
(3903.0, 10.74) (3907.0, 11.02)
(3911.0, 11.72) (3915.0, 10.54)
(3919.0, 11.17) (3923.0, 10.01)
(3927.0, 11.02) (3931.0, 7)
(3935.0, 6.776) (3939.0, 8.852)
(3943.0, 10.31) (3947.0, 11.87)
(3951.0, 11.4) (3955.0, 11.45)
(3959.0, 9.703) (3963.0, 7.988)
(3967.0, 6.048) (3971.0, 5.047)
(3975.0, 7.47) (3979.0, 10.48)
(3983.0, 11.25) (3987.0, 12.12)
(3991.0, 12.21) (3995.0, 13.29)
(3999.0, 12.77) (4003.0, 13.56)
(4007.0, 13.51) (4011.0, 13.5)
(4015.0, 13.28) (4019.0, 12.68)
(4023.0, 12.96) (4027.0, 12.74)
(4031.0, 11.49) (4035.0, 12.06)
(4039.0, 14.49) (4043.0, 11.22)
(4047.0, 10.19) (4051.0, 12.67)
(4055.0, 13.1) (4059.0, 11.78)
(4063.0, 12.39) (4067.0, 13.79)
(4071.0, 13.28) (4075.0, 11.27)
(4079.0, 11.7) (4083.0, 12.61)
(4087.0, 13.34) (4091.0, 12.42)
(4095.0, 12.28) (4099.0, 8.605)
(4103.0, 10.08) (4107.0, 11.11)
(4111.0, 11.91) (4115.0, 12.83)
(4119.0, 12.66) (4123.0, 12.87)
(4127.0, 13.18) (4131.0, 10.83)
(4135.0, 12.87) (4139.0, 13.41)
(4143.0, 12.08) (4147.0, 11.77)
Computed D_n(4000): 1.32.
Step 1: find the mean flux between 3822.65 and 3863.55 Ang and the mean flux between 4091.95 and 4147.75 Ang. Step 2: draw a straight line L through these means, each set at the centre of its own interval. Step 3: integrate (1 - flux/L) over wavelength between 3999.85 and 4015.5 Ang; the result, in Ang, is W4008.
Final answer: -3.59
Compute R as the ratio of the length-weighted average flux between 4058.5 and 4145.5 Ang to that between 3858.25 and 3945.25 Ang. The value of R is 1.2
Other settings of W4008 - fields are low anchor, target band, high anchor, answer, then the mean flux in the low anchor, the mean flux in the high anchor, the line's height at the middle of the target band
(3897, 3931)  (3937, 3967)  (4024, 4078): 2.9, 10.5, 12.3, 11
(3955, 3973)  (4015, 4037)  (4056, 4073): -3.3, 7.67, 12.8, 10.9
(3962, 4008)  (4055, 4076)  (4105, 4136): -2.0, 10.5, 12.3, 11.5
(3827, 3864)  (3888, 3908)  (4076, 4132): 0.5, 9.49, 11.9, 9.98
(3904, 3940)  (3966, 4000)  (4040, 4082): 2.5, 9.84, 12.2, 10.9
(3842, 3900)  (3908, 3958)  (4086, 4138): 2.7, 10.4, 11.9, 10.8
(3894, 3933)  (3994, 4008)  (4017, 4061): -1.9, 10.3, 12.3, 11.7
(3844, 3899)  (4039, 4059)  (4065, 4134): -0.6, 10.4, 12.1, 11.7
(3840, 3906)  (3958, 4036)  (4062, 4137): 0.8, 10.4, 12.1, 11.3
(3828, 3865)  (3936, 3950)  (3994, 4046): 1.5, 9.56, 12.8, 11.4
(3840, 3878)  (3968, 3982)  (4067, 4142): 4.5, 11.1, 12.1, 11.6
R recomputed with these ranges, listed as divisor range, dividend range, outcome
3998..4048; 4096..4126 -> 0.91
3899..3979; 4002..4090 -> 1.32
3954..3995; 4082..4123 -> 1.24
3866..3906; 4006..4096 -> 1.25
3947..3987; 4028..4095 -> 1.33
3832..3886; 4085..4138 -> 1.17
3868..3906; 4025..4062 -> 1.23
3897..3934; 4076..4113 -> 1.13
